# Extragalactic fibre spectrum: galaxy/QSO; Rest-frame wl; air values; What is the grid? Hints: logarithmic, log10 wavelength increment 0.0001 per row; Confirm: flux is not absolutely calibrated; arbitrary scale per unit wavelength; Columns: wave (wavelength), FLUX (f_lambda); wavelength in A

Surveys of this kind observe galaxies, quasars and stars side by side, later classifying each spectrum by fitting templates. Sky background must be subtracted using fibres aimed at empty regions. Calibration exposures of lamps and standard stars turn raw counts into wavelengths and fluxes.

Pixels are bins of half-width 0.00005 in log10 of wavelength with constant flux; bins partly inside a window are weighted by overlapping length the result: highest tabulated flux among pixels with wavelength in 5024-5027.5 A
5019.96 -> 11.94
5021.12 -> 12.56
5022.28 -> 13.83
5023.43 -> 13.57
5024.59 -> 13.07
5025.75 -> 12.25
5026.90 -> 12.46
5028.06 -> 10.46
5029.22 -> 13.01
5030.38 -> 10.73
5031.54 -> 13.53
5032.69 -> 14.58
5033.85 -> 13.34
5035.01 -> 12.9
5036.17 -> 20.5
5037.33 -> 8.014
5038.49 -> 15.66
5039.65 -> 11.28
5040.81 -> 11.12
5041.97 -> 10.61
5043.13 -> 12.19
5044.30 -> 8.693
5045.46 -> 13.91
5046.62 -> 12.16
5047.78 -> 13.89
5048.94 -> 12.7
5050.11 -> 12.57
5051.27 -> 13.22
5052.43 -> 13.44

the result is 13.07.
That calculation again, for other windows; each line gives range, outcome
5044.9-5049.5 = 13.91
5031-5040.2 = 20.5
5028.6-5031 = 13.01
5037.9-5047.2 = 15.66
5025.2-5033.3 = 14.58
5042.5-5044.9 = 12.19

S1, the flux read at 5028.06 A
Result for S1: 10.46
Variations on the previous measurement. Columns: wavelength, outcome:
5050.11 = 12.57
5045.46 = 13.91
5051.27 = 13.22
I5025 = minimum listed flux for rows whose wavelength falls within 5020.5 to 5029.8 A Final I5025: 10.46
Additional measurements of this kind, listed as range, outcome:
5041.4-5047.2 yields 8.693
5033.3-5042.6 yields 8.014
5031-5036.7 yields 12.9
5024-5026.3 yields 12.25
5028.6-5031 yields 10.73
